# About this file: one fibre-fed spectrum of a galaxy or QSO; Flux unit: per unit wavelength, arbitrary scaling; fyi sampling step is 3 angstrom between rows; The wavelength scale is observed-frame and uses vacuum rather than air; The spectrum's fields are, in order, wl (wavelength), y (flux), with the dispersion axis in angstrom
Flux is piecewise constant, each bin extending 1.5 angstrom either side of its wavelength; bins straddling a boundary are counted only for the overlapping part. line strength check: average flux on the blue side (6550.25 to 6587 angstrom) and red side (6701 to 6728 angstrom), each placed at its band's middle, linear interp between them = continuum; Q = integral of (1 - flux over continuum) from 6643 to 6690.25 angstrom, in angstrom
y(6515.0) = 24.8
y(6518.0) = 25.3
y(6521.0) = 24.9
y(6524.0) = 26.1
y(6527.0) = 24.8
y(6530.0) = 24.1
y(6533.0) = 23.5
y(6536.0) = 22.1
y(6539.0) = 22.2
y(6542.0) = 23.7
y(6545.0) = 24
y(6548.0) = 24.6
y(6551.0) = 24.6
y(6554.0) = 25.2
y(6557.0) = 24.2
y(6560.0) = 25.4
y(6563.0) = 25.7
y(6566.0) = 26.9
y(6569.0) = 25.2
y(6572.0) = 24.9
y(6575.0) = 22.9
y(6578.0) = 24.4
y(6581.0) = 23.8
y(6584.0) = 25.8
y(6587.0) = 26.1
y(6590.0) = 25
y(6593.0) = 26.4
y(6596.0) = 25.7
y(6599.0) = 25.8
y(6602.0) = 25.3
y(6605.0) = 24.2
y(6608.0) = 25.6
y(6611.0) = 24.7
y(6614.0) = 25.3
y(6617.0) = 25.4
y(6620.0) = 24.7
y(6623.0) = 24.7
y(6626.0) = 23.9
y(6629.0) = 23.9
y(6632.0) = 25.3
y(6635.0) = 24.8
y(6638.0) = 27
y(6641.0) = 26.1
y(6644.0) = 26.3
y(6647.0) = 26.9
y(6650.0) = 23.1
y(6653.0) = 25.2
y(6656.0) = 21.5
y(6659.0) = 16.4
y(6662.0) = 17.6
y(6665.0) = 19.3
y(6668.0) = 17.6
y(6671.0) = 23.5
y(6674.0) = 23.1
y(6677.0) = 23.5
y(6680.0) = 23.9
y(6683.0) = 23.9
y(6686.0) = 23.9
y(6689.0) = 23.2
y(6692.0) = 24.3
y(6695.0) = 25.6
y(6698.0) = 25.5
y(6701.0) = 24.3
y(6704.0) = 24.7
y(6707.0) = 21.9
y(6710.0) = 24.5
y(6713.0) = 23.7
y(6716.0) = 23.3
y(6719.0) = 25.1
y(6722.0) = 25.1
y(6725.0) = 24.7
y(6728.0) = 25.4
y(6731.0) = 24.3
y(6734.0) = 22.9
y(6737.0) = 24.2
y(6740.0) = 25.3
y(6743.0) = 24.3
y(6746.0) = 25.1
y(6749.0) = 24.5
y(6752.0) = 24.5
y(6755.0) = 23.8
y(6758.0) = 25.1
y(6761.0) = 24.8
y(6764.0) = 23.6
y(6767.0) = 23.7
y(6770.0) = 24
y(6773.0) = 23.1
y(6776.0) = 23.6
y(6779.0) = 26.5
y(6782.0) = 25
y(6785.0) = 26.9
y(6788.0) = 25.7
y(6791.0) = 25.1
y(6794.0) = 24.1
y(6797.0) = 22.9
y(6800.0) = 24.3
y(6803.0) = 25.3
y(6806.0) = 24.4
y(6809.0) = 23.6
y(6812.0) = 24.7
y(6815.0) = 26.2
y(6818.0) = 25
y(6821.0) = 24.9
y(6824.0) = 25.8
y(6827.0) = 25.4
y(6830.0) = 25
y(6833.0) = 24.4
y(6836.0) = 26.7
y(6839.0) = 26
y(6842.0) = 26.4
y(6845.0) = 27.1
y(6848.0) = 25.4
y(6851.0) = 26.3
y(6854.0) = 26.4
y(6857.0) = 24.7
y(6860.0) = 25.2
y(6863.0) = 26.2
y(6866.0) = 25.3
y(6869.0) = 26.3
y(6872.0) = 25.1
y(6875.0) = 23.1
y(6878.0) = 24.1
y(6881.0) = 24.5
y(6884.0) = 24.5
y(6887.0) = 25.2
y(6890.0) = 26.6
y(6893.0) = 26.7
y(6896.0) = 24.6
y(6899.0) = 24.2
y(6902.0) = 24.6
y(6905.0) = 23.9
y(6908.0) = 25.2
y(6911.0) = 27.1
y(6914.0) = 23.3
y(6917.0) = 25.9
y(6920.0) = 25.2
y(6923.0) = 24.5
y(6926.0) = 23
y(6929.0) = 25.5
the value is 4.0 angstrom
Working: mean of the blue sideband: 25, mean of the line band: 22.4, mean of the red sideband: 24.2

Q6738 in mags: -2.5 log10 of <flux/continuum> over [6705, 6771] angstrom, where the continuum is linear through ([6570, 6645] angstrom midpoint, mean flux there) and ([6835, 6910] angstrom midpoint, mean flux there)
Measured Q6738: 0.04 mag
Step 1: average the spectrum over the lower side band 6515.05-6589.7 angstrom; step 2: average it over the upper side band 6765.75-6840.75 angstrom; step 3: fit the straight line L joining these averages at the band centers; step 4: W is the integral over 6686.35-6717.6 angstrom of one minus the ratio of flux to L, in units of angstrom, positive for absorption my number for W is 0.9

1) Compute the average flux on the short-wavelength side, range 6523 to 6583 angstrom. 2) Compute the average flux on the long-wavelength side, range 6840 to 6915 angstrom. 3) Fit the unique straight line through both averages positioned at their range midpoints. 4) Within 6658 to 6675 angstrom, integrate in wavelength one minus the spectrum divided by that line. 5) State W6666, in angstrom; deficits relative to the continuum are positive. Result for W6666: 3.5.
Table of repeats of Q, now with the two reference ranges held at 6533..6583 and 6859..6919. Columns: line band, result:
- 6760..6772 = 0.41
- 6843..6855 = -0.63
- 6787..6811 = 0.46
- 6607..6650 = -1.30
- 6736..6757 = 0.18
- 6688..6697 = 0.06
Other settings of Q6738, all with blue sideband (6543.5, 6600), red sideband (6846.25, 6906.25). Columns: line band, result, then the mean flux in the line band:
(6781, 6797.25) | 0.00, 25.1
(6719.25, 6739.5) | 0.03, 24.5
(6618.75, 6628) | 0.03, 24.4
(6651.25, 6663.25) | 0.23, 20.3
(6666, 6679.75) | 0.14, 22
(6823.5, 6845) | -0.03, 25.8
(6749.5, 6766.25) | 0.03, 24.3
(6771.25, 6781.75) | 0.03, 24.5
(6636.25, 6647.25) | -0.06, 26.5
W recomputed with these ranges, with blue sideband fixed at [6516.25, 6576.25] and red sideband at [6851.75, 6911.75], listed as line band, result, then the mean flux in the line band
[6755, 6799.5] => 0.7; 24.5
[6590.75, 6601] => -0.5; 25.9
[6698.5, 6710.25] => 0.4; 23.9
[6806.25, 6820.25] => 0.1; 24.8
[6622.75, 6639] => -0.1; 24.9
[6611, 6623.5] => -0.2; 25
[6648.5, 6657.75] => 0.6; 23.1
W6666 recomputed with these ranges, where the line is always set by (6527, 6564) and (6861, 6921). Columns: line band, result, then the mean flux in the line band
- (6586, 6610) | -1.2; 25.5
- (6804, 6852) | -1.0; 25.4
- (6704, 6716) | 0.5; 23.5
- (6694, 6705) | -0.2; 25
